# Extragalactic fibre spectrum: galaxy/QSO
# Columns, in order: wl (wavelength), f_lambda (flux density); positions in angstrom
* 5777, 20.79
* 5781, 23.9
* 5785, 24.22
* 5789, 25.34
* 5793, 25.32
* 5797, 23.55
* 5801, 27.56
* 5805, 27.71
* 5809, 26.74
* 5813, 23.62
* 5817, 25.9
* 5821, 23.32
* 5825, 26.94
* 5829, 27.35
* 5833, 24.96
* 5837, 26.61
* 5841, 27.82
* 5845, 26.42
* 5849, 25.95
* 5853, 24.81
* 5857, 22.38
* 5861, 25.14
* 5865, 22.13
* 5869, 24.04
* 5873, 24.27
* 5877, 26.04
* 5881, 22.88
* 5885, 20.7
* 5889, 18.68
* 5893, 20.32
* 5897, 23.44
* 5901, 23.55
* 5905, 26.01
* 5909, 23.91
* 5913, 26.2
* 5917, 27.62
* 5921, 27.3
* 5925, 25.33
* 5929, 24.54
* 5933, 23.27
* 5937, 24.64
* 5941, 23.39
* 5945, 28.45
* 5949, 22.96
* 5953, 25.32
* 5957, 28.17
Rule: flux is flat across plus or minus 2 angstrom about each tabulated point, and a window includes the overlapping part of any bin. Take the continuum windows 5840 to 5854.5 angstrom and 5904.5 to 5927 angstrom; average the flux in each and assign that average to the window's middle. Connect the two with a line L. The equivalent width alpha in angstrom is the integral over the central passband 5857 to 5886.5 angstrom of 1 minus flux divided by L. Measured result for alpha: 2.9 angstrom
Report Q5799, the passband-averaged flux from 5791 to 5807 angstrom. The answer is 26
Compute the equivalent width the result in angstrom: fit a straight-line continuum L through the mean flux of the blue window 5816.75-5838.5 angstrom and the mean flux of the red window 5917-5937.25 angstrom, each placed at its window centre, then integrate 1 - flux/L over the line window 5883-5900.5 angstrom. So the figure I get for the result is 3.1 angstrom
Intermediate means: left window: 25.8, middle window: 21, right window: 25.3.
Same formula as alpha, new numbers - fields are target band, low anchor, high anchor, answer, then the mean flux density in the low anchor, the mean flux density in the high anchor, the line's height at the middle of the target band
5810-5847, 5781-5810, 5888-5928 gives -1.0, 25.6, 24.4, 25.3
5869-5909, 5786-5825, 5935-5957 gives 3.7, 25.5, 25.2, 25.3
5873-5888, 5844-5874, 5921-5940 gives 0.9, 24.3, 24.7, 24.4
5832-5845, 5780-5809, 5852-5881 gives -1.0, 25.5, 24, 24.6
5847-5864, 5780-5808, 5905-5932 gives 0.8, 25.5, 25.7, 25.6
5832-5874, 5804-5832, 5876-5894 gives -2.4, 25.8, 21.6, 23.6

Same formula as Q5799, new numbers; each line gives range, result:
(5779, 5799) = 24.5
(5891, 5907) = 23.3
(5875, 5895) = 21.7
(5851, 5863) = 24.1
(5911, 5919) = 26.9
